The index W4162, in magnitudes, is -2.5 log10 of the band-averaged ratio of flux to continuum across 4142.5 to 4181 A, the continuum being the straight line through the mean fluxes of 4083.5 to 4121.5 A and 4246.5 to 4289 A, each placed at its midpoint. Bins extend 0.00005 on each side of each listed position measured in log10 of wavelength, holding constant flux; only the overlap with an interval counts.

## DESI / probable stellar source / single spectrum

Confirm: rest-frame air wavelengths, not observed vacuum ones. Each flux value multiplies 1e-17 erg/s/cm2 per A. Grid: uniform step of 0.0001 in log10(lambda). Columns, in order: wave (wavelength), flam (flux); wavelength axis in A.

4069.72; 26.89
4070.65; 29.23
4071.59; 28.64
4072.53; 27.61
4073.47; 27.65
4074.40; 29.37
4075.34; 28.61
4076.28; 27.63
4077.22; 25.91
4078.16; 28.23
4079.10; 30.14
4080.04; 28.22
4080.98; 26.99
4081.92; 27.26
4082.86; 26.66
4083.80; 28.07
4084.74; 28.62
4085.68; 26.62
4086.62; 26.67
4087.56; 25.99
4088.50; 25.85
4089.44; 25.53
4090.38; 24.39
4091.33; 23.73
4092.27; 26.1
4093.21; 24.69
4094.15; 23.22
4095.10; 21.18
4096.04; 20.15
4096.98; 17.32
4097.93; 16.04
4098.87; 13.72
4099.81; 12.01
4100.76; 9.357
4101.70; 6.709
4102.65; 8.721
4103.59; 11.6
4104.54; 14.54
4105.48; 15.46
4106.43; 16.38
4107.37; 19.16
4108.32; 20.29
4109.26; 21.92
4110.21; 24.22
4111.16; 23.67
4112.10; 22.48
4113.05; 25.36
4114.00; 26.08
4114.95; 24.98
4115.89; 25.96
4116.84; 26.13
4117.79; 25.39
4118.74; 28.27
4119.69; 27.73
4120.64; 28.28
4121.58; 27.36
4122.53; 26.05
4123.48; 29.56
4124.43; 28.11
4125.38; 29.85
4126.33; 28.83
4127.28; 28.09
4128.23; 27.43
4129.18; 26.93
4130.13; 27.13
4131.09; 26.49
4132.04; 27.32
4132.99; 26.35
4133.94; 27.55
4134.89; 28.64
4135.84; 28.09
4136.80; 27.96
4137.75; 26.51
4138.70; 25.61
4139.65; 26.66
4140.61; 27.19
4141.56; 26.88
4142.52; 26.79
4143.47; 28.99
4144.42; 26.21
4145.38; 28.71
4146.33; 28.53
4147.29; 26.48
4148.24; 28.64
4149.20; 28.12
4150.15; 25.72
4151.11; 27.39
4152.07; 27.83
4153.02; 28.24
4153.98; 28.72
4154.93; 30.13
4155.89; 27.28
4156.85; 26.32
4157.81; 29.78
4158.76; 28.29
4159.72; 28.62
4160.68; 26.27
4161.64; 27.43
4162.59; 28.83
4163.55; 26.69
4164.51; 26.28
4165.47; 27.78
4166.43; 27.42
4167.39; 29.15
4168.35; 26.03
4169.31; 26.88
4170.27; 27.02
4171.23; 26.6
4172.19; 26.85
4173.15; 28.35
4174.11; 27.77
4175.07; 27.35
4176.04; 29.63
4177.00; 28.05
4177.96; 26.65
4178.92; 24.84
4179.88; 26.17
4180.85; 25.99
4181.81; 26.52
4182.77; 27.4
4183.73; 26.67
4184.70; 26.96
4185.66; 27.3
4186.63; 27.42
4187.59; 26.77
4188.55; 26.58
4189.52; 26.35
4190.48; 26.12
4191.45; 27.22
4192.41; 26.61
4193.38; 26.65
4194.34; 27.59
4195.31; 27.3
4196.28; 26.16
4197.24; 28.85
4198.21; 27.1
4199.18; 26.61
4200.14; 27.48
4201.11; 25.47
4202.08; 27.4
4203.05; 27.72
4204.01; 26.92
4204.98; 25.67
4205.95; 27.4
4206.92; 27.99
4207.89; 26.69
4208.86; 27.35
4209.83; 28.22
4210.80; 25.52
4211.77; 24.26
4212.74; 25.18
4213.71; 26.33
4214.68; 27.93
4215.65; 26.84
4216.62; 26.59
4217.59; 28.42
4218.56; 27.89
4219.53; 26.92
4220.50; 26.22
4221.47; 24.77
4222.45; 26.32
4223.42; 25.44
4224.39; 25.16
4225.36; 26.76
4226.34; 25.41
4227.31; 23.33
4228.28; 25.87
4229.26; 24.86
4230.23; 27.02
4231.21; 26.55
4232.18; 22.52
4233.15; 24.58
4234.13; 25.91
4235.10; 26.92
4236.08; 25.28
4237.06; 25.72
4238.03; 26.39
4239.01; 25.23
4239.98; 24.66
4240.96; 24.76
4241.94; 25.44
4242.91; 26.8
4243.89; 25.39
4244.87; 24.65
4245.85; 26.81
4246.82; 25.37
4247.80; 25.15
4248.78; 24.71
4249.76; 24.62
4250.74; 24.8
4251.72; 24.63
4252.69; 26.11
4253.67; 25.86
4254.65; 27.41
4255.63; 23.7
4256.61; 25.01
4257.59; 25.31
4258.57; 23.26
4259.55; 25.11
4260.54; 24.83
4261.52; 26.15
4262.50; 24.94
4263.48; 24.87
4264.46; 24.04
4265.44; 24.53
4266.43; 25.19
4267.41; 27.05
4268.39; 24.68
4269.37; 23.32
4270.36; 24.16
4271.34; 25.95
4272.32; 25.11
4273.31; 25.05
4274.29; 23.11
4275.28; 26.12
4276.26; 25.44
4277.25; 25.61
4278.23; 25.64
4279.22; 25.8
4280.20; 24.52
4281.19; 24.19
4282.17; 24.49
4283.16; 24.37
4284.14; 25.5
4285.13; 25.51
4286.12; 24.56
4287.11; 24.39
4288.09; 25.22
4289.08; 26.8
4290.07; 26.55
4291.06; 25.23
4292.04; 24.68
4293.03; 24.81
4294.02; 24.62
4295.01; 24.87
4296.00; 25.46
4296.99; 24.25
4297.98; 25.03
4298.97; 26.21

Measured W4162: -0.20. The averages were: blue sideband 21.6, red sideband 25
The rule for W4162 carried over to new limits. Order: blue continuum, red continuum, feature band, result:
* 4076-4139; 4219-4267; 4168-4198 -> -0.095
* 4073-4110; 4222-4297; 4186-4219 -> -0.117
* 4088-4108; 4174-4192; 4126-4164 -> -0.205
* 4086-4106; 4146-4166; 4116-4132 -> -0.198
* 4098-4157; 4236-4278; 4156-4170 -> -0.116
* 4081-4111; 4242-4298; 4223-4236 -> -0.060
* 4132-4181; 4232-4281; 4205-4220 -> -0.028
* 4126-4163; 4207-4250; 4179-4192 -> 0.003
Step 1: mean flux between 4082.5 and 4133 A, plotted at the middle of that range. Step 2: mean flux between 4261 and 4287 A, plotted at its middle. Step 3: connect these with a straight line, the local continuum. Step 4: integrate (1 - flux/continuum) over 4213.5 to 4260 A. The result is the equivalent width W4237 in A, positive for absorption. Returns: -2.0 A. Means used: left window 23.1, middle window 25.6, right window 25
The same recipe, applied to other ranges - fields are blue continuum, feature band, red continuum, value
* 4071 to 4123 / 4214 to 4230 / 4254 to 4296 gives -1.1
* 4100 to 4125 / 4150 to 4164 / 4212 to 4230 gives -2.6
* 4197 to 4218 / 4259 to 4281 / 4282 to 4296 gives 0.4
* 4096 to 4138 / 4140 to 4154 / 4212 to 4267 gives -2.4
